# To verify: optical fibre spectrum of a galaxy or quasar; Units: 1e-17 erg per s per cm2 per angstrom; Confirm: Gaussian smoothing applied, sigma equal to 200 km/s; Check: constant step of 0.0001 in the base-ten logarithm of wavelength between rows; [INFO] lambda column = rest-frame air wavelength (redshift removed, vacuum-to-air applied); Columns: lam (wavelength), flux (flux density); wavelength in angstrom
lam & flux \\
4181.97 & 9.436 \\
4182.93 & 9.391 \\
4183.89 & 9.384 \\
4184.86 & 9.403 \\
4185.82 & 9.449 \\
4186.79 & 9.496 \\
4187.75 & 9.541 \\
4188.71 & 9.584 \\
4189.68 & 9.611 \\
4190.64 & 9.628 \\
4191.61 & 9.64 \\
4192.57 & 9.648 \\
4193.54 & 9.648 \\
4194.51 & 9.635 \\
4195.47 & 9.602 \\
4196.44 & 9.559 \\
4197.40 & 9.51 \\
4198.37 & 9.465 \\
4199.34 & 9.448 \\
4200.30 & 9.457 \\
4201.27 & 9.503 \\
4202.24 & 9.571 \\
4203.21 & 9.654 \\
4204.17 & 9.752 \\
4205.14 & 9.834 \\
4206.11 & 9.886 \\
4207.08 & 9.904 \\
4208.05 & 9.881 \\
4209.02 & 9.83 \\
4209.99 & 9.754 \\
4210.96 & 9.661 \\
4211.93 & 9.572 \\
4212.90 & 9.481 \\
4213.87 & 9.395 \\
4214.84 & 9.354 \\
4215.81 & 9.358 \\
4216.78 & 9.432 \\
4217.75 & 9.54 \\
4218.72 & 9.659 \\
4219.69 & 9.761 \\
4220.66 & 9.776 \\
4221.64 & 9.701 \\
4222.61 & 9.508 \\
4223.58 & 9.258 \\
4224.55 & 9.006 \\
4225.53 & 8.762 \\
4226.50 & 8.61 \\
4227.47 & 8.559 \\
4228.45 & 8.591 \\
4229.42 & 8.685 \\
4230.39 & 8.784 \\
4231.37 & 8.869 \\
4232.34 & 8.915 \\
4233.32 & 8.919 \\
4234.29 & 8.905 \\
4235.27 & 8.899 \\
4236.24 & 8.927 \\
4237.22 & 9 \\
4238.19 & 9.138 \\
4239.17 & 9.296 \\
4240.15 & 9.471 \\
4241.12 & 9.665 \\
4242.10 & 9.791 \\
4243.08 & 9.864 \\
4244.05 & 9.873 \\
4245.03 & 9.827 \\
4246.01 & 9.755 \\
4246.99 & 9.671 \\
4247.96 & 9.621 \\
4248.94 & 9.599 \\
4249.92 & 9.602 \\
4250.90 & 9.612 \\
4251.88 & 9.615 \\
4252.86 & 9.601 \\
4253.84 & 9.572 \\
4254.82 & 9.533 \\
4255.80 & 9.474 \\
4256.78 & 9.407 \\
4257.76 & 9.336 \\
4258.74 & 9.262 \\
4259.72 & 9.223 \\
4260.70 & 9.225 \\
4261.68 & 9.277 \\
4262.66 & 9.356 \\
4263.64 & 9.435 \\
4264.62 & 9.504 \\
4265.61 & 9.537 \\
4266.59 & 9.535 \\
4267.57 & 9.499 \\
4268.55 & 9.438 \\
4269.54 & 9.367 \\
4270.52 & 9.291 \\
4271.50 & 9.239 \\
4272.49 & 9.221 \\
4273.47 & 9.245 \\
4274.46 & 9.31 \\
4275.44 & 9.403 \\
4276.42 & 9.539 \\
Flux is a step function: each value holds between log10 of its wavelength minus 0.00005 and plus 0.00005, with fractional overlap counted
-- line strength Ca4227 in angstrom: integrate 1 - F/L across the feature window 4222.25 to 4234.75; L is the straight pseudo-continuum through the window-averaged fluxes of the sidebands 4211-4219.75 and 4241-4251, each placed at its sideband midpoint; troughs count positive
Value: 0.95 angstrom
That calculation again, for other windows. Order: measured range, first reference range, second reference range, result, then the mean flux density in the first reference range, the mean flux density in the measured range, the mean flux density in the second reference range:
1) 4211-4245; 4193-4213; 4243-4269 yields 1.2 angstrom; 9.65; 9.26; 9.53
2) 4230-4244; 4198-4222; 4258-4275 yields 0.4 angstrom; 9.62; 9.2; 9.35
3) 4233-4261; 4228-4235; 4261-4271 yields -1.1 angstrom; 8.81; 9.44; 9.42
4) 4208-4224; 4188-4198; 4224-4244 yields -0.5 angstrom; 9.6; 9.58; 9.05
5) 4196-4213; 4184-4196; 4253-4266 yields -0.2 angstrom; 9.56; 9.65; 9.4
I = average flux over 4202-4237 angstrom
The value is 9.33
